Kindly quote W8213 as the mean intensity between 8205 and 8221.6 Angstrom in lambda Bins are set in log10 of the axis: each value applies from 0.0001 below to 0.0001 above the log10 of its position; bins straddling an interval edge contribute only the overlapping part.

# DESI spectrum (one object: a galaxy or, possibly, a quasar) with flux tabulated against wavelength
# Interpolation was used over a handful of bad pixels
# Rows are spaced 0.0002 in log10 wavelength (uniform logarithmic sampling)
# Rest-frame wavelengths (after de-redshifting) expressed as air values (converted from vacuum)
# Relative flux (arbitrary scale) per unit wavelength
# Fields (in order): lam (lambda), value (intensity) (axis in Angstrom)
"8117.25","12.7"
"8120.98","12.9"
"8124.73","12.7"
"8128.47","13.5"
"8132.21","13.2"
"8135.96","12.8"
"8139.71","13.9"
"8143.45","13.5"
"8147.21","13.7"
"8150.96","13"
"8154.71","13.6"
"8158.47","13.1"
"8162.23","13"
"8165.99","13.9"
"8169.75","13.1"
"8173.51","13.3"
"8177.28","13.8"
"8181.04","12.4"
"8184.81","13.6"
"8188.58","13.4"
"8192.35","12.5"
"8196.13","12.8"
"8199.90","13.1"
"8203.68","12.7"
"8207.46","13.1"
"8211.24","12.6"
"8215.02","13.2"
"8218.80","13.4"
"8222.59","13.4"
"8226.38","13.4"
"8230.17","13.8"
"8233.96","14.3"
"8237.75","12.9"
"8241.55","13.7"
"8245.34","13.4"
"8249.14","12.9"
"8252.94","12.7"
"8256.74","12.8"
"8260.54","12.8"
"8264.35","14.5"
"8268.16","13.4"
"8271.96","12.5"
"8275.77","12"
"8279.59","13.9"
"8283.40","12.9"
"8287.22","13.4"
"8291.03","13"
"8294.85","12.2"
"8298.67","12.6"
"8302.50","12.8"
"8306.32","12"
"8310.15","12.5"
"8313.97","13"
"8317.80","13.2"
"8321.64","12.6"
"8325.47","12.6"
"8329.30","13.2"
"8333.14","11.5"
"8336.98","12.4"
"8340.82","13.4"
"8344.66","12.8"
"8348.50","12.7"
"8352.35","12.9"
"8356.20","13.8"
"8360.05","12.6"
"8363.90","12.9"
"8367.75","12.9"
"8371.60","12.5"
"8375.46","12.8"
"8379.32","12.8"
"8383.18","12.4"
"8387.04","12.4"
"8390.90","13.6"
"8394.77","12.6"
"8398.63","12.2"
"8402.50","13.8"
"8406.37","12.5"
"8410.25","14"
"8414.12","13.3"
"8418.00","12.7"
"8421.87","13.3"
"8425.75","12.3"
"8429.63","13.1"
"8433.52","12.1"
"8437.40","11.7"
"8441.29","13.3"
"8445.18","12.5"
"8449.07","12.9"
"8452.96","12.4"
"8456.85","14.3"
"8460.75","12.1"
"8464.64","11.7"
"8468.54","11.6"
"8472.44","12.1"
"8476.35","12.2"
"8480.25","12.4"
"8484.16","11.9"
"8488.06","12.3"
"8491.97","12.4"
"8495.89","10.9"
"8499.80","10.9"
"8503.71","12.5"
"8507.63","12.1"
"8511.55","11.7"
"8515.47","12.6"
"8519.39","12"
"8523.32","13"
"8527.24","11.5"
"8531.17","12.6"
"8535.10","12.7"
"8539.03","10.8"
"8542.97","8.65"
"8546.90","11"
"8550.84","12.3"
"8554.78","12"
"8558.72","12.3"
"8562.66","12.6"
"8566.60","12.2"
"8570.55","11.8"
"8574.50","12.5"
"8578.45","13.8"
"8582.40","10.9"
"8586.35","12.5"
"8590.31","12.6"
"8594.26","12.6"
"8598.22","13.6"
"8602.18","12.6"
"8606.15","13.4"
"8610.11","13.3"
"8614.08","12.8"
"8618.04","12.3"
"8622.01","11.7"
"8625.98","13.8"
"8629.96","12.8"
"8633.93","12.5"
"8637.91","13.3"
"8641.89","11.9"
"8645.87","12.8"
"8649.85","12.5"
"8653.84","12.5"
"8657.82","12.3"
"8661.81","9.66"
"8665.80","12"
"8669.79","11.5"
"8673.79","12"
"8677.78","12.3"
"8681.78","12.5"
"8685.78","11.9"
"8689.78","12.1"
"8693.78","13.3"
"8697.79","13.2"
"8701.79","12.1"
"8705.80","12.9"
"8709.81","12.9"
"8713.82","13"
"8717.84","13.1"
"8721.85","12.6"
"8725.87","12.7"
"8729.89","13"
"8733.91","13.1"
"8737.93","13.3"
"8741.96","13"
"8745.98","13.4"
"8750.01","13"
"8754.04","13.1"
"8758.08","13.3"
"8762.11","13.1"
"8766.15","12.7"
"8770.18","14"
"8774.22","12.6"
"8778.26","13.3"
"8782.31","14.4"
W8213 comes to 13.1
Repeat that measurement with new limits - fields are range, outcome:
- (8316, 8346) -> 12.7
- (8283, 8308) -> 12.7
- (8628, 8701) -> 12.3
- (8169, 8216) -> 13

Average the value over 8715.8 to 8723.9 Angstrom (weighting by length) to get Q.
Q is 12.8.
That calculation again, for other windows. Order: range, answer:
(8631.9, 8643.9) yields 12.6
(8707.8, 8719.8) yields 13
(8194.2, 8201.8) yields 12.9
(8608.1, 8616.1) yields 13.1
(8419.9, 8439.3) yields 12.5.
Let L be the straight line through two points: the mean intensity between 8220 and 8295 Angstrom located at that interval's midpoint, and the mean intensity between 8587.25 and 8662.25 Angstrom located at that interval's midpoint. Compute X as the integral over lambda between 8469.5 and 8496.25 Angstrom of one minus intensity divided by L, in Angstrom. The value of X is 1.6 Angstrom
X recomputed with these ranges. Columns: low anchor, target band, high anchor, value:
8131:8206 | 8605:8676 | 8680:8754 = 2.9 Angstrom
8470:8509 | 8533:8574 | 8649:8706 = 1.2 Angstrom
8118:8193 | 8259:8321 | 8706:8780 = 1.4 Angstrom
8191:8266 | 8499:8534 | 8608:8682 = 1.2 Angstrom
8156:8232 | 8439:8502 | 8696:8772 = 4.1 Angstrom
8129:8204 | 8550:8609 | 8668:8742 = 1.2 Angstrom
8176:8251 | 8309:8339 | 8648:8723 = 0.9 Angstrom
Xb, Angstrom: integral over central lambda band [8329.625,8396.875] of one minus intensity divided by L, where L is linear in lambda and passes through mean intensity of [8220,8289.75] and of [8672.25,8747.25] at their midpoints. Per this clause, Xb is 1.9 Angstrom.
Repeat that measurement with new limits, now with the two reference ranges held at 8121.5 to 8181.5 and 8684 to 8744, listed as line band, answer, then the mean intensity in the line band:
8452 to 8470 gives 0.8 Angstrom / 12.4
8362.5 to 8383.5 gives 0.6 Angstrom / 12.7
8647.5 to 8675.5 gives 2.3 Angstrom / 11.8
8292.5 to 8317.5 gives 1.1 Angstrom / 12.6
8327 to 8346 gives 0.7 Angstrom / 12.7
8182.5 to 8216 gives 0.7 Angstrom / 13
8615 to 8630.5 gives 0.3 Angstrom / 12.6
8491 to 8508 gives 1.7 Angstrom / 11.7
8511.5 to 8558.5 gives 4.4 Angstrom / 11.8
